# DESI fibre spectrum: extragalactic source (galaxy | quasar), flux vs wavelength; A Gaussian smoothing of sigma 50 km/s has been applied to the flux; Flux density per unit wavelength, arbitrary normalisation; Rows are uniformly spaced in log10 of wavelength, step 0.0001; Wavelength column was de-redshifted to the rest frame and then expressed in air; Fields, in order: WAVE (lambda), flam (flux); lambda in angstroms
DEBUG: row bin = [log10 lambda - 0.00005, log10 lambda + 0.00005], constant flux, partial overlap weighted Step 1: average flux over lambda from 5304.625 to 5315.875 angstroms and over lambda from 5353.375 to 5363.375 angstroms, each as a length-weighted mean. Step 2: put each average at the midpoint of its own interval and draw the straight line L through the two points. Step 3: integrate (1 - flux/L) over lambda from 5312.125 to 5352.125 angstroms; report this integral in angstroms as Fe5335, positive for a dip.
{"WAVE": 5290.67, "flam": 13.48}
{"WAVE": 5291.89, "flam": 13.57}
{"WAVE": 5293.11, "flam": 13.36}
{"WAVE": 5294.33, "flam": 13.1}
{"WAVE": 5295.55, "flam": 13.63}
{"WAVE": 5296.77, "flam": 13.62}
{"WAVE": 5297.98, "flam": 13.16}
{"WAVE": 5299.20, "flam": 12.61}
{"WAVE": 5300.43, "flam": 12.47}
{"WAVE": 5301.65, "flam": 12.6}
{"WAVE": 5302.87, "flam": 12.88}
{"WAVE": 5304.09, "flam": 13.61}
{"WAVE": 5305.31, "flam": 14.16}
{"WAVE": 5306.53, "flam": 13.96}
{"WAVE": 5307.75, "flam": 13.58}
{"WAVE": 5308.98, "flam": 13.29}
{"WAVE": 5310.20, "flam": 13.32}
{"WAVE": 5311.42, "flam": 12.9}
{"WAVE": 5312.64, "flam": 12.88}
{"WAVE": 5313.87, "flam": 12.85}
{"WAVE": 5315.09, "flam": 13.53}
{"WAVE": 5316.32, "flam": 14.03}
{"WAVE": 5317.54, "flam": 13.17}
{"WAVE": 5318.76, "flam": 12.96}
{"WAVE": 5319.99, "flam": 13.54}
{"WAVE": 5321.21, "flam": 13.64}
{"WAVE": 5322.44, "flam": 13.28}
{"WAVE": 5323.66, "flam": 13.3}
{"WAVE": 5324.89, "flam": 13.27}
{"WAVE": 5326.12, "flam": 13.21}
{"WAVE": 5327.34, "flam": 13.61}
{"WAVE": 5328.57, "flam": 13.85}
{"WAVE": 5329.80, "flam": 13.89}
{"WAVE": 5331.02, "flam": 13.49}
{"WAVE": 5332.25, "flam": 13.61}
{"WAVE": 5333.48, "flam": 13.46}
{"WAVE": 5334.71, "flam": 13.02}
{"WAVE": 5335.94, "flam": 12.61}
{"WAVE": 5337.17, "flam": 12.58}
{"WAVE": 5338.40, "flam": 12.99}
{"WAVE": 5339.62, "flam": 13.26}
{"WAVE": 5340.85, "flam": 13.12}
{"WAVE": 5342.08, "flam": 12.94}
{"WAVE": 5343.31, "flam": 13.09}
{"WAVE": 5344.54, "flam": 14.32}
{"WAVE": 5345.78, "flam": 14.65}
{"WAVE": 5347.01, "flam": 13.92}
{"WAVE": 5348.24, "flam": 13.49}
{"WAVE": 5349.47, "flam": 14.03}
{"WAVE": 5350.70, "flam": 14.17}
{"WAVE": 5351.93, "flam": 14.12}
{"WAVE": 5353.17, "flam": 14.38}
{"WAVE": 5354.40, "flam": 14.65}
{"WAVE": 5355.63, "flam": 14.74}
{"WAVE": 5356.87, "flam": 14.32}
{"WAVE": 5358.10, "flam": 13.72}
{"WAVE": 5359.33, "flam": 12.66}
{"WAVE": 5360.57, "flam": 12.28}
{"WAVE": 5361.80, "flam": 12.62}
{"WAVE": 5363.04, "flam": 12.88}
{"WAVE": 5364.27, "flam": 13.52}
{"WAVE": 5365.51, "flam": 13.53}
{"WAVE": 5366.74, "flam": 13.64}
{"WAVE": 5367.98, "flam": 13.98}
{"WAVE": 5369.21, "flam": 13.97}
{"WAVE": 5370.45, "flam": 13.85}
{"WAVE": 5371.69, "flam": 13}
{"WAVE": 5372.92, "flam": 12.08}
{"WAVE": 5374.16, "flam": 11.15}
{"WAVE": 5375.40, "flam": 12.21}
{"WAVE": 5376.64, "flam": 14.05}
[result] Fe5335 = 0.0 angstroms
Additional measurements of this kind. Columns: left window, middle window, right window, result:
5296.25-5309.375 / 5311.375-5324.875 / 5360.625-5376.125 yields -0.1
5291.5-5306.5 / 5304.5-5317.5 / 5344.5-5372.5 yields -0.1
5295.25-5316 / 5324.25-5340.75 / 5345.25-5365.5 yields 0.3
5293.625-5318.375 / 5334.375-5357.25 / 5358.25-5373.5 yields -0.8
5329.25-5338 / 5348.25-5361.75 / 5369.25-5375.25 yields -1.0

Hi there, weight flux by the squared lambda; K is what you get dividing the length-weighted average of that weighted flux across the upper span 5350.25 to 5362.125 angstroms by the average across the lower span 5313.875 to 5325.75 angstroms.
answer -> 1.04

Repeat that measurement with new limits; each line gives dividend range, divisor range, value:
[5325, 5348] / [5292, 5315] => 1.03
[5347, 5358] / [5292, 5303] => 1.11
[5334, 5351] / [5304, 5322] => 1.01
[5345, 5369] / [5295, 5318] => 1.06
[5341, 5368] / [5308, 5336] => 1.04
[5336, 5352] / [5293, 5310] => 1.04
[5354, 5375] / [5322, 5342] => 1.01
